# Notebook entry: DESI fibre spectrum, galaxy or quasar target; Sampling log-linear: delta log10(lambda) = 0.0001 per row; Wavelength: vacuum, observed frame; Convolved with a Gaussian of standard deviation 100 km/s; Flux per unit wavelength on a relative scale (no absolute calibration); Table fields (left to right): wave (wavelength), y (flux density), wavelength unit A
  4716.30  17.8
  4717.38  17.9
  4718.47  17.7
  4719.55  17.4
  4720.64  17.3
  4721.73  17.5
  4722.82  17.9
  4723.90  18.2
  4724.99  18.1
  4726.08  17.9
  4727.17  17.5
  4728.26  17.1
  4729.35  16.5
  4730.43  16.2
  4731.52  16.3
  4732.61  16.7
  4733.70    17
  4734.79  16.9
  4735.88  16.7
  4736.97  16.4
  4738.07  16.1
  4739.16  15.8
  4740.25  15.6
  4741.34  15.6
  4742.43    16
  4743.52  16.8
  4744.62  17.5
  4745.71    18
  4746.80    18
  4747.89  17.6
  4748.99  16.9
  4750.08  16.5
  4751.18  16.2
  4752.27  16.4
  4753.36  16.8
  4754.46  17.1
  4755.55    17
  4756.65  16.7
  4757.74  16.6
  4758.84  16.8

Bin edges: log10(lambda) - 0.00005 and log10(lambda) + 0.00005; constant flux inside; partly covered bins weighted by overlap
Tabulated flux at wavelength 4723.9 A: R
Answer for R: 18.2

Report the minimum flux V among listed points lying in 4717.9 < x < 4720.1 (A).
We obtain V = 17.4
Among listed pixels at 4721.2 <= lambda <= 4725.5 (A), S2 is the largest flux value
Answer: 18.2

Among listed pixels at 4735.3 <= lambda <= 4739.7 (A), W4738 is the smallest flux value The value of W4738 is 15.8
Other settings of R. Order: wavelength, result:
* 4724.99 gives 18.1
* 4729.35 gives 16.5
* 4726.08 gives 17.9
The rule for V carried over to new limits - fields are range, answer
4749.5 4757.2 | 16.2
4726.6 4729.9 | 16.5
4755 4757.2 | 16.7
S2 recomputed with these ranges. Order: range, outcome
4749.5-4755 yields 17.1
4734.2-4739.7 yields 16.9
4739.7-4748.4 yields 18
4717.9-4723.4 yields 17.9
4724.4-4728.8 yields 18.1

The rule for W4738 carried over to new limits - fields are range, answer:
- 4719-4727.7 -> 17.3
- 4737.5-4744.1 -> 15.6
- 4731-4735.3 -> 16.3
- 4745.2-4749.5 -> 16.9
